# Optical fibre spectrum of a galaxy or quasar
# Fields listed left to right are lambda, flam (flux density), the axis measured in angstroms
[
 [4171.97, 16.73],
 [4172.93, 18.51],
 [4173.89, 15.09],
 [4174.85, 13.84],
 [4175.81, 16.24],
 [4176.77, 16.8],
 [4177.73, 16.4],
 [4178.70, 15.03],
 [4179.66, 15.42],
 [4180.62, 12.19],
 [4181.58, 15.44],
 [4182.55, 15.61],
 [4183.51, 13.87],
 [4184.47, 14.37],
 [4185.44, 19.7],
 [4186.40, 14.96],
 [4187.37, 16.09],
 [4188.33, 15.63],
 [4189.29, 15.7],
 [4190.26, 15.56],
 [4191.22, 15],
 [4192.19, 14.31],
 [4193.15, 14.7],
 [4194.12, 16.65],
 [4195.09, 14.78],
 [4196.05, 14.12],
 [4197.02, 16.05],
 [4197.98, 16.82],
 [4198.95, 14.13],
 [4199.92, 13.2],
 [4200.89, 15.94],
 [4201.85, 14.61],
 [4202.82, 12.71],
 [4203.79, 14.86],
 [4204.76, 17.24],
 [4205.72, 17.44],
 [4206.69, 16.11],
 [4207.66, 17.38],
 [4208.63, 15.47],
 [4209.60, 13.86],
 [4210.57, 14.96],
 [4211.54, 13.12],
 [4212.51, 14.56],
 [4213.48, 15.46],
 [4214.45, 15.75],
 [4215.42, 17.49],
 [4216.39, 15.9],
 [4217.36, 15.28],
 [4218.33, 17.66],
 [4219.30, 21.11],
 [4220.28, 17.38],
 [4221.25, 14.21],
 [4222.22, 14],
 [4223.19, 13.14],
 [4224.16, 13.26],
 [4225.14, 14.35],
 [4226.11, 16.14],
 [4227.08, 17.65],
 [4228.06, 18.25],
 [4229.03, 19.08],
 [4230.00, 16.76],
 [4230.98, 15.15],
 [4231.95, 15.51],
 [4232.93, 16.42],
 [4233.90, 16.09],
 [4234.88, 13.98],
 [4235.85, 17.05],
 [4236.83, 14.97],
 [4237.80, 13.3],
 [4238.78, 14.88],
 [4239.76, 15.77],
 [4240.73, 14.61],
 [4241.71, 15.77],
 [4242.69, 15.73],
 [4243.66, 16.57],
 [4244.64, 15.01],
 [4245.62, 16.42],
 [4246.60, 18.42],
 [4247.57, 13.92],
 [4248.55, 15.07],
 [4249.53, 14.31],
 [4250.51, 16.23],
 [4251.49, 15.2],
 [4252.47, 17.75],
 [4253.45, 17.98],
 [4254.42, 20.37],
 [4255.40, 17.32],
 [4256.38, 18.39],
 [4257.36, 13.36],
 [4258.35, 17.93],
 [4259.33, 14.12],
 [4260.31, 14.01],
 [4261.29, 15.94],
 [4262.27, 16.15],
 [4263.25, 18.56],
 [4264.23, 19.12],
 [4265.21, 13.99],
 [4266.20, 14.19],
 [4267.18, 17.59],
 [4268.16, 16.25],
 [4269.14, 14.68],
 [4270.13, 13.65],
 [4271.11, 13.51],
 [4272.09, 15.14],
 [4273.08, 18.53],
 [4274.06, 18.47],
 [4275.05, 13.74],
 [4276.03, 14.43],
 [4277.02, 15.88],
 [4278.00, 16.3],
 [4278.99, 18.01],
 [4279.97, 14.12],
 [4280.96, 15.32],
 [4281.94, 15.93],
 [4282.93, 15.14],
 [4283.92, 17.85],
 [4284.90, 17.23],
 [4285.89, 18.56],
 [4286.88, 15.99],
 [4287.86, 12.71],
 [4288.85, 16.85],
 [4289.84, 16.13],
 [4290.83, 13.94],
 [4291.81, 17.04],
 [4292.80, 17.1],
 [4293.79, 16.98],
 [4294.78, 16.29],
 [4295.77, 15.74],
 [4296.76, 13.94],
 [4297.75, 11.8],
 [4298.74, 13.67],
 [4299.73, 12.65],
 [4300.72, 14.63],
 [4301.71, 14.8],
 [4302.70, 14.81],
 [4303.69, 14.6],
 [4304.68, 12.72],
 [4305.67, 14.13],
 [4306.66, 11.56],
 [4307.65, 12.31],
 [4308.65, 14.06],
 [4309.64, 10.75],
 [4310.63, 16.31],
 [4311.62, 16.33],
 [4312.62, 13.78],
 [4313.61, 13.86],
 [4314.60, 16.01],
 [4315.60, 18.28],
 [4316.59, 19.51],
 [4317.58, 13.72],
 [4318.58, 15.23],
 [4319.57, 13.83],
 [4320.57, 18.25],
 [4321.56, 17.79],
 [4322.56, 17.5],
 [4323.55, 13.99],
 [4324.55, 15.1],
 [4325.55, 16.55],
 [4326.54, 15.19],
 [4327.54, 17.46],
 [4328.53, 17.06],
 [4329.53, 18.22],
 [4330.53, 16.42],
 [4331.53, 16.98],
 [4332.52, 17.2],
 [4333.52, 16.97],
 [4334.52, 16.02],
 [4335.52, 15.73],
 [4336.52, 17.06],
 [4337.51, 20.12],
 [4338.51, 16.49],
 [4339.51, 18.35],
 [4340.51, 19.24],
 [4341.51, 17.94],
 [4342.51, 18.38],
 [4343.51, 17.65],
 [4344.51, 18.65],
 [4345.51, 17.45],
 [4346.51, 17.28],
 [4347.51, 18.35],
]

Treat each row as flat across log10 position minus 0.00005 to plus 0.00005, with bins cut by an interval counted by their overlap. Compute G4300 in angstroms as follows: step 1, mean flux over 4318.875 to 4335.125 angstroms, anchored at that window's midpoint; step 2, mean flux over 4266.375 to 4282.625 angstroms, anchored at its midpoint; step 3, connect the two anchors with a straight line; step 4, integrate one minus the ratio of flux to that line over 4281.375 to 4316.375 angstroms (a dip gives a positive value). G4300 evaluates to 2.3 angstroms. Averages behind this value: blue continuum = 15.7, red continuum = 16.5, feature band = 15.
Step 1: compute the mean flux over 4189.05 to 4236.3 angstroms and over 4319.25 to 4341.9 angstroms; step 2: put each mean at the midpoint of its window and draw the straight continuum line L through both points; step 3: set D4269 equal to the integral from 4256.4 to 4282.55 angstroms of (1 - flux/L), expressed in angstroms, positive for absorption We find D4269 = 0.80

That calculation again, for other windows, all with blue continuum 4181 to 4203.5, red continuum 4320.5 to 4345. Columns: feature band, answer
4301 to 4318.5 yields 2.38 angstroms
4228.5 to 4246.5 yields 0.05 angstroms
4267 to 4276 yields 0.40 angstroms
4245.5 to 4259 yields -0.46 angstroms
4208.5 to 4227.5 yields 0.04 angstroms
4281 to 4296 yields 0.32 angstroms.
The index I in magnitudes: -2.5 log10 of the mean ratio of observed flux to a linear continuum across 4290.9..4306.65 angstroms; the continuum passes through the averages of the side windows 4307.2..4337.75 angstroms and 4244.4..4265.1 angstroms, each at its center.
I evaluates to 0.11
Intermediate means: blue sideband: 16.4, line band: 14.6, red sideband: 16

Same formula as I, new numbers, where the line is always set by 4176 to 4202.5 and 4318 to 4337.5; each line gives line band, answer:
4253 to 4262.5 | -0.044 mag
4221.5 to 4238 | 0.002 mag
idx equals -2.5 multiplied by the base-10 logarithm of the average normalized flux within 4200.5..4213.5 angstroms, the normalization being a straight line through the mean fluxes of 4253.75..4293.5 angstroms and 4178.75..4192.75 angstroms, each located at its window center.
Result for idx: 0.02 mag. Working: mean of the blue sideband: 15.3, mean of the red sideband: 16.1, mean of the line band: 15.3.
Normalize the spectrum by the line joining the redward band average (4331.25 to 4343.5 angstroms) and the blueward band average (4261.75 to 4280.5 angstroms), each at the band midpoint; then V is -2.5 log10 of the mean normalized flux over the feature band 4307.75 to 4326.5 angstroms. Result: 0.10 mag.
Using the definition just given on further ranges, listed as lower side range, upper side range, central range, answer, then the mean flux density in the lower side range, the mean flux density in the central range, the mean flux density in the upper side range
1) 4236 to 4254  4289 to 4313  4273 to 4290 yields -0.09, 15.7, 16.1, 14.5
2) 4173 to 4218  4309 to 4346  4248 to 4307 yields 0.03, 15.4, 15.6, 16.6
